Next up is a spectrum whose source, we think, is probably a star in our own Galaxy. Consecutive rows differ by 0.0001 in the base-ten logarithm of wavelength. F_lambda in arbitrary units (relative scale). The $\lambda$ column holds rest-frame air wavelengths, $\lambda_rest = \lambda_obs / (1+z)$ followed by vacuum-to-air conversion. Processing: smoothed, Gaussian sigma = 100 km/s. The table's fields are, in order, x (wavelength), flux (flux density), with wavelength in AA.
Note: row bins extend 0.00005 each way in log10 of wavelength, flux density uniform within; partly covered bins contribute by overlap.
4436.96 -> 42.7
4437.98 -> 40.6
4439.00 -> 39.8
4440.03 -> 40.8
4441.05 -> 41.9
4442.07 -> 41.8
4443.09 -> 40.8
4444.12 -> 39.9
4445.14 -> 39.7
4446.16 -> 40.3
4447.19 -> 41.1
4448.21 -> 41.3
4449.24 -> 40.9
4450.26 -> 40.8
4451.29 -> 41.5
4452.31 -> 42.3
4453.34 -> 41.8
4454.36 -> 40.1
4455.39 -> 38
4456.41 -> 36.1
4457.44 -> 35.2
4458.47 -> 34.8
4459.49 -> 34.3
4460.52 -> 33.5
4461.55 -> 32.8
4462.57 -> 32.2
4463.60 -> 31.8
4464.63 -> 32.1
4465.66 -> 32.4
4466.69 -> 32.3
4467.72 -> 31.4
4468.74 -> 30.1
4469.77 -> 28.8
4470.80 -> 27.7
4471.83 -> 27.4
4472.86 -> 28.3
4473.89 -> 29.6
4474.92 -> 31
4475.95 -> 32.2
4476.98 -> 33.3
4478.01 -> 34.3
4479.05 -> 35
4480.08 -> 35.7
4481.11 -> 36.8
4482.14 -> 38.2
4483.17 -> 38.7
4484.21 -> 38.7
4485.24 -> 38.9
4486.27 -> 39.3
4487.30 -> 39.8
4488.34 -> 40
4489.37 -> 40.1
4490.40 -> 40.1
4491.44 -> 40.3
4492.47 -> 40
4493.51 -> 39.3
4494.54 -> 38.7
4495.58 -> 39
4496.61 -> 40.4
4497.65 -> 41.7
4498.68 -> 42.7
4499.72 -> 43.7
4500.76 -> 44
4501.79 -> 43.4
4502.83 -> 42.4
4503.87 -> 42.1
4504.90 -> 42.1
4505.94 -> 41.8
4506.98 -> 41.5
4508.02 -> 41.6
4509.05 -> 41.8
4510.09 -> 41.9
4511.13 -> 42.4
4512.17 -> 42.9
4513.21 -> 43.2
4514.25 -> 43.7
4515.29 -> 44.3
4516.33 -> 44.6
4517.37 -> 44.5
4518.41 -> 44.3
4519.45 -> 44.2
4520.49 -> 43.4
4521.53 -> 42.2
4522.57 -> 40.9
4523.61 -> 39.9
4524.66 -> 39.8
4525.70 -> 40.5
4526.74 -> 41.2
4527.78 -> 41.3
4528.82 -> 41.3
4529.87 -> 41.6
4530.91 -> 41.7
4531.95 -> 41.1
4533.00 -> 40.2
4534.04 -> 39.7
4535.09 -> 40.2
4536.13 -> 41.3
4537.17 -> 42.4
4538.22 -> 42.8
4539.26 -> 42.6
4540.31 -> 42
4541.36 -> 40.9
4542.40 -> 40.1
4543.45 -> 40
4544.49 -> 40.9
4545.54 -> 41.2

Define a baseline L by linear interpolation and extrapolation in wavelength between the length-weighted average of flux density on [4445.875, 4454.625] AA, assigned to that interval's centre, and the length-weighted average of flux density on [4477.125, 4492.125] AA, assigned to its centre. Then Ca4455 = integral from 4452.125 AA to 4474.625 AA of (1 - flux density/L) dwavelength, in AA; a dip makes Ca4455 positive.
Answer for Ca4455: 3.88 AA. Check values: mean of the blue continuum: 41.2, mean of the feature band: 33.2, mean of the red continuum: 38.2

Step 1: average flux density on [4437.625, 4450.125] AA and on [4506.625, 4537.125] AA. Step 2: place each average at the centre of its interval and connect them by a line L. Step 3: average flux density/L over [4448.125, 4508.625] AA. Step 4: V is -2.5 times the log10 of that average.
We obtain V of 0.11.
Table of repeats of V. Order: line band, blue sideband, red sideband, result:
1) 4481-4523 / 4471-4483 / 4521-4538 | -0.13 mag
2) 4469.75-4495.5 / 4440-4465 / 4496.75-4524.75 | 0.13 mag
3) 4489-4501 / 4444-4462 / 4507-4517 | 0.02 mag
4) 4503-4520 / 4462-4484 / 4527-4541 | -0.13 mag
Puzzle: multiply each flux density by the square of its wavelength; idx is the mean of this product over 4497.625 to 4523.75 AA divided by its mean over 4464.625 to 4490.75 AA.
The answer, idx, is 1.26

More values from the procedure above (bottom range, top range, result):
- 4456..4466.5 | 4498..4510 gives 1.29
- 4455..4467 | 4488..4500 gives 1.22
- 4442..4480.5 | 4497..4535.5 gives 1.23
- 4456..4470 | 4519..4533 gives 1.30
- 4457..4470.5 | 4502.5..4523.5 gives 1.35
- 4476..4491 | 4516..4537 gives 1.13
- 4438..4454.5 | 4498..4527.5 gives 1.07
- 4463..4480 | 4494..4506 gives 1.36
